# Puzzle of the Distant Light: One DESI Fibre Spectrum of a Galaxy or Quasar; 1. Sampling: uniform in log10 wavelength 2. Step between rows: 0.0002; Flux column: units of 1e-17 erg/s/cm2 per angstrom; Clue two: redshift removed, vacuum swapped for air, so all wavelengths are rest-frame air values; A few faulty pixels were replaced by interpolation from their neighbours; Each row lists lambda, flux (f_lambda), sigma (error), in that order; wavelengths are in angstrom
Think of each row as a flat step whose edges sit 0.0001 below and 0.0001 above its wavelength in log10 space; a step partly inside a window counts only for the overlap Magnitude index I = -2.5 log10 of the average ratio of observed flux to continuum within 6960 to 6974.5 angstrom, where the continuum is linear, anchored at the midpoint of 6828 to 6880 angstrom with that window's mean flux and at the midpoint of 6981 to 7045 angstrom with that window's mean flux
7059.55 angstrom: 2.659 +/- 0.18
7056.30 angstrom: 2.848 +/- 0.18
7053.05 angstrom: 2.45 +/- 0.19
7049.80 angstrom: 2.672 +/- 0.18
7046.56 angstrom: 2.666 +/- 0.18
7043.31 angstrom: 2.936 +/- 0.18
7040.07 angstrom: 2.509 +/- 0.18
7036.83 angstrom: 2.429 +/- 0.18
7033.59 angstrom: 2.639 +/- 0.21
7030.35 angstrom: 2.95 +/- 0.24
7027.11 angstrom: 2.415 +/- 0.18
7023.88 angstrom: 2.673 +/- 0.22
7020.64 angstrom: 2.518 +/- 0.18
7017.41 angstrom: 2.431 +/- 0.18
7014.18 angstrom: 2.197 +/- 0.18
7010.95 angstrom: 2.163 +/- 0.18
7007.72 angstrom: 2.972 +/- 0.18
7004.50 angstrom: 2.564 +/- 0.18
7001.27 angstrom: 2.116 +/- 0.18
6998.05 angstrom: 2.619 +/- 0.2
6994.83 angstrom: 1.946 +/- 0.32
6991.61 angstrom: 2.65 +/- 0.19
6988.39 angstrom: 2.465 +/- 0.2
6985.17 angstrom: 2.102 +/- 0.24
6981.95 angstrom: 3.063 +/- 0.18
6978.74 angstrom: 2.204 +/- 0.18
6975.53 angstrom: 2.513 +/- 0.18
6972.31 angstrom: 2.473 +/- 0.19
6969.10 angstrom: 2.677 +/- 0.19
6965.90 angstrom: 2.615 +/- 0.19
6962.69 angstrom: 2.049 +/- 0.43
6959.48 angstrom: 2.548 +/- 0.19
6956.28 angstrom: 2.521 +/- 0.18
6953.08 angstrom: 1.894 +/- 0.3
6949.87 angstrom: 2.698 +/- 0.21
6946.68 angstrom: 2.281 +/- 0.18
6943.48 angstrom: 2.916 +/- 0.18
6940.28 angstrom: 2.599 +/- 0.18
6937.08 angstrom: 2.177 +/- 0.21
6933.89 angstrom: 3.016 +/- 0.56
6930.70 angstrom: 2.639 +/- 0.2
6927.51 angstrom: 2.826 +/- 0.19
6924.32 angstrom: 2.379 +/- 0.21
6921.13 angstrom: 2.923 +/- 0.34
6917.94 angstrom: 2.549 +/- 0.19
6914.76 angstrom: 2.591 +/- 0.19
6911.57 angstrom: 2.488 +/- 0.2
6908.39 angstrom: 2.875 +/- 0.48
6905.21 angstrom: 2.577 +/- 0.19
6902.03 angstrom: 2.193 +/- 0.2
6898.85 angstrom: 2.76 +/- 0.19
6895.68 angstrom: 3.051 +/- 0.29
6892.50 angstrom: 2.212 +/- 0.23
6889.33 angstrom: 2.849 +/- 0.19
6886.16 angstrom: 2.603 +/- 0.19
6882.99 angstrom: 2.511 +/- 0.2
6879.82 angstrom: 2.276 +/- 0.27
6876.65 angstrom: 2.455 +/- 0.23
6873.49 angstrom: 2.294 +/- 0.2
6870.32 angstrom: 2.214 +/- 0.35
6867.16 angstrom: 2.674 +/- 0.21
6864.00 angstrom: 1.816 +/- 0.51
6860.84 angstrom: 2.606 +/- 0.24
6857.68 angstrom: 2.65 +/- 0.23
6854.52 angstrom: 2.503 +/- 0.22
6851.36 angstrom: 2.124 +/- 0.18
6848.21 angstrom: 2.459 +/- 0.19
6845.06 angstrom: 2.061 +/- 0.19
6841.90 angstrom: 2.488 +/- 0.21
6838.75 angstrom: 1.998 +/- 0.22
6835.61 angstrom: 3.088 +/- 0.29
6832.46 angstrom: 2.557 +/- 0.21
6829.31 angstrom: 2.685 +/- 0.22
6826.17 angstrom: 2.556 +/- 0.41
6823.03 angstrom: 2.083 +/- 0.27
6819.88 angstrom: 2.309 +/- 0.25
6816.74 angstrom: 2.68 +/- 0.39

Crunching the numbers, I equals 0.01 mag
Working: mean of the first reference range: 2.41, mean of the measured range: 2.46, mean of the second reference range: 2.51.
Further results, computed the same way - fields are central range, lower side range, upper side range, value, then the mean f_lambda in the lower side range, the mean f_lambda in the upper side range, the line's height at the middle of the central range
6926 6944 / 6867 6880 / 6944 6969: -0.120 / 2.36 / 2.41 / 2.4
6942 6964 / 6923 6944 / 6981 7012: 0.073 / 2.64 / 2.46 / 2.58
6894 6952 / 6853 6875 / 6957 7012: -0.089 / 2.39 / 2.46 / 2.43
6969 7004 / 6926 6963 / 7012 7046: 0.050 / 2.53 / 2.57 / 2.55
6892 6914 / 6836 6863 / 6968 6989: -0.079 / 2.38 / 2.5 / 2.43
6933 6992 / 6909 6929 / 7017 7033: 0.059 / 2.64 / 2.61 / 2.63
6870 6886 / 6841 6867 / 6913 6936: 0.038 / 2.35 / 2.69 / 2.47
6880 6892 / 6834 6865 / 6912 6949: -0.032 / 2.39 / 2.62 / 2.5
